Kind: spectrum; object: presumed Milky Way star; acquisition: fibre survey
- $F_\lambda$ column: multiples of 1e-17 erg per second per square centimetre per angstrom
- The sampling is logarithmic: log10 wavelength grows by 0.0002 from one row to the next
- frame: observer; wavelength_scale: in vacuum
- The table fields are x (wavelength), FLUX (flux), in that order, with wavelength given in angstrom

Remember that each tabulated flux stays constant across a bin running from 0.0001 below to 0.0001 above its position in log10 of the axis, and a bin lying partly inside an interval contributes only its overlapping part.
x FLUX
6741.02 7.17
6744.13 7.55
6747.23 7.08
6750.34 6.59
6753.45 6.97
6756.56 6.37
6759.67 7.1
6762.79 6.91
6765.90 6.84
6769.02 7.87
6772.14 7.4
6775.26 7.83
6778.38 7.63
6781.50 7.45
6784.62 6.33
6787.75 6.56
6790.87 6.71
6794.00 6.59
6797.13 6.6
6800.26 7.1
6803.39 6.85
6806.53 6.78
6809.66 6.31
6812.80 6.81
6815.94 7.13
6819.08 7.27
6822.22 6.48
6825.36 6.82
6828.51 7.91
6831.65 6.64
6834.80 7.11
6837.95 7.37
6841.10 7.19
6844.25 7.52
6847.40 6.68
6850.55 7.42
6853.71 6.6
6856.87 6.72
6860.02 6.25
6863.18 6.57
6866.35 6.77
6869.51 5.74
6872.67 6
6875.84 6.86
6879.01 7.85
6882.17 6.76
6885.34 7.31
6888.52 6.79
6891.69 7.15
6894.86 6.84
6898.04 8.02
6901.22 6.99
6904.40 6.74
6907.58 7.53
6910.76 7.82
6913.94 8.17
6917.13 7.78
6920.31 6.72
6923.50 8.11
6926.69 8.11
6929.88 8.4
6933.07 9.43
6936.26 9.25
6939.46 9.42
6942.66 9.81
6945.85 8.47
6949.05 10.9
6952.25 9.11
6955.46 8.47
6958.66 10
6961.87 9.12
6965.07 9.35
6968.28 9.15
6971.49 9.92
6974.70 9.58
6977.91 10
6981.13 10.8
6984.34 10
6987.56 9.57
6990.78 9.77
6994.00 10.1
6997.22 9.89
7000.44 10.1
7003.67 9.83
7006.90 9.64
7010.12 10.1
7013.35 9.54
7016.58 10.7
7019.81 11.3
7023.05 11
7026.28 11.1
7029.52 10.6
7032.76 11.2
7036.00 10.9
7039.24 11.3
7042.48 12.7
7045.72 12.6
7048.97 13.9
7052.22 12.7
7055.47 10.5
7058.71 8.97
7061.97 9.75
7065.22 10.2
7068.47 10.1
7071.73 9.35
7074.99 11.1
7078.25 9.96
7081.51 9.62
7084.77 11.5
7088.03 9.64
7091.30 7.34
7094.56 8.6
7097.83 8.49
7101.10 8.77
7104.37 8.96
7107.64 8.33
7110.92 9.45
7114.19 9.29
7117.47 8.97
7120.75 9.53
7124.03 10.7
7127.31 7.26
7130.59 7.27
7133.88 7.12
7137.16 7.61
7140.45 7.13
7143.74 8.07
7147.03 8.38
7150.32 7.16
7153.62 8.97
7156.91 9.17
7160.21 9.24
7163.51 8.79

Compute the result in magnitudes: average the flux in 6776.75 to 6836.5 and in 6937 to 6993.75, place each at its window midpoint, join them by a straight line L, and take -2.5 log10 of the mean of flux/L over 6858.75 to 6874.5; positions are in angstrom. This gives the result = 0.25 mag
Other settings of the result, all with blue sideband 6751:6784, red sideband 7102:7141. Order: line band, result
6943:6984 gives -0.208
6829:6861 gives 0.073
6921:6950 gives -0.151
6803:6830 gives 0.068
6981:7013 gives -0.228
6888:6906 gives 0.084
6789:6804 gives 0.083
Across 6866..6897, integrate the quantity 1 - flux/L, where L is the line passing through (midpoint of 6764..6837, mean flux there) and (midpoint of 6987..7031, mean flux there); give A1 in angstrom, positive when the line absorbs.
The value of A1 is 5.4 angstrom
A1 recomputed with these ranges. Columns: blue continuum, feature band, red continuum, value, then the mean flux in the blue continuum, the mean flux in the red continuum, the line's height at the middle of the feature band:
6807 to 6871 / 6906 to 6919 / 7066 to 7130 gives -0.43 angstrom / 6.87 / 9.29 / 7.55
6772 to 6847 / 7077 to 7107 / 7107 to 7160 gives -3.39 angstrom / 7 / 8.42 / 8.24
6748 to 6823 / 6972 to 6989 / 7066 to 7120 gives -3.04 angstrom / 6.94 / 9.36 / 8.47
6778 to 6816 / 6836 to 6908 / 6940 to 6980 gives 9.84 angstrom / 6.8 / 9.5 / 8.04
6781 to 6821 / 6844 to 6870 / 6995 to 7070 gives 3.54 angstrom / 6.79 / 10.8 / 7.76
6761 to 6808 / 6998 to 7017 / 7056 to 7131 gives -2.75 angstrom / 7.03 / 9.32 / 8.68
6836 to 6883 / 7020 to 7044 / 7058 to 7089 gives -4.64 angstrom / 6.82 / 10.1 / 9.43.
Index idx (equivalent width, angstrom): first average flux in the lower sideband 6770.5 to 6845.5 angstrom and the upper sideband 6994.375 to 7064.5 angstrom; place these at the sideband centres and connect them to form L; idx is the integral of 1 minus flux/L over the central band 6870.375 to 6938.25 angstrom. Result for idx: 9.0 angstrom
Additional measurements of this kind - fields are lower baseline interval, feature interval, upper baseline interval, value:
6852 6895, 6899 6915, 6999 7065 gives 0.4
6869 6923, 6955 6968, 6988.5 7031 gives -0.5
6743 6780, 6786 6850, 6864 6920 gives 2.0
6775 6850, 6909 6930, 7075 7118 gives 0.0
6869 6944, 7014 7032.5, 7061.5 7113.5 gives -4.4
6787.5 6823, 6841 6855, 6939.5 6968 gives 0.8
